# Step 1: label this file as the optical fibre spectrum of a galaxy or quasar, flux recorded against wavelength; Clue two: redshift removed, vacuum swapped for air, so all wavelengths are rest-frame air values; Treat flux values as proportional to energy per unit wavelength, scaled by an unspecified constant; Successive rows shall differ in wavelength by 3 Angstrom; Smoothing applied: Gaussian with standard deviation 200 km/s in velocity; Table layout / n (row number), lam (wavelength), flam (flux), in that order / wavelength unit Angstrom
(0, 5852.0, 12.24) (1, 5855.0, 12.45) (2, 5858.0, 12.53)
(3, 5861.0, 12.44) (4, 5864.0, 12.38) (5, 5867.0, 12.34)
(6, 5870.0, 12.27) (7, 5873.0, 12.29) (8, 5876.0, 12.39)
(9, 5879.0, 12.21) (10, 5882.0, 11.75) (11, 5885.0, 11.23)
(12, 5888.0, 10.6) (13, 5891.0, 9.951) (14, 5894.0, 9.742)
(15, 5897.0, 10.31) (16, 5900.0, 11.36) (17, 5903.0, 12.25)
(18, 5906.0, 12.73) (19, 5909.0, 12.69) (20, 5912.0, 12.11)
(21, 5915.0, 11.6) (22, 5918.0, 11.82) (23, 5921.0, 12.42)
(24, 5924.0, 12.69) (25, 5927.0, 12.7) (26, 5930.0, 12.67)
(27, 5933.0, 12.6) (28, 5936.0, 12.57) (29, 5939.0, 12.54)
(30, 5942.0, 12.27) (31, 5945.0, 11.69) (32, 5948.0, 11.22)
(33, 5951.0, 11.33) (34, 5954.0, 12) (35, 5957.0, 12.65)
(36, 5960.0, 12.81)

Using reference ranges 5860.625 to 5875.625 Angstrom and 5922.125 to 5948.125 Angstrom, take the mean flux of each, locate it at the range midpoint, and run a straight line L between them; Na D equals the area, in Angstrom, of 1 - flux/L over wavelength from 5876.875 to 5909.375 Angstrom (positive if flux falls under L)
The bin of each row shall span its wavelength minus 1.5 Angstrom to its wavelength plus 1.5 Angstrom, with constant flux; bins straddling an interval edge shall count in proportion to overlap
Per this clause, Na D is 2.7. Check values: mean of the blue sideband 12.3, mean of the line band 11.3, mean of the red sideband 12.4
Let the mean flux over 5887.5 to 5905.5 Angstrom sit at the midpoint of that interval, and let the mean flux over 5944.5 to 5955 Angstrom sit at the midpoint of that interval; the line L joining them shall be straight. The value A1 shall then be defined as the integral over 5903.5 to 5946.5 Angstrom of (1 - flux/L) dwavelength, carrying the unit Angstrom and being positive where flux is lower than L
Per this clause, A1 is -4.5 Angstrom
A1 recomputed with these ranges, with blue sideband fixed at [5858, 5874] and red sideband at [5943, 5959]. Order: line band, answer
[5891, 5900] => 1.4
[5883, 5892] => 1.1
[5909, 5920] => 0.1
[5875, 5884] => 0.2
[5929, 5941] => -0.7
